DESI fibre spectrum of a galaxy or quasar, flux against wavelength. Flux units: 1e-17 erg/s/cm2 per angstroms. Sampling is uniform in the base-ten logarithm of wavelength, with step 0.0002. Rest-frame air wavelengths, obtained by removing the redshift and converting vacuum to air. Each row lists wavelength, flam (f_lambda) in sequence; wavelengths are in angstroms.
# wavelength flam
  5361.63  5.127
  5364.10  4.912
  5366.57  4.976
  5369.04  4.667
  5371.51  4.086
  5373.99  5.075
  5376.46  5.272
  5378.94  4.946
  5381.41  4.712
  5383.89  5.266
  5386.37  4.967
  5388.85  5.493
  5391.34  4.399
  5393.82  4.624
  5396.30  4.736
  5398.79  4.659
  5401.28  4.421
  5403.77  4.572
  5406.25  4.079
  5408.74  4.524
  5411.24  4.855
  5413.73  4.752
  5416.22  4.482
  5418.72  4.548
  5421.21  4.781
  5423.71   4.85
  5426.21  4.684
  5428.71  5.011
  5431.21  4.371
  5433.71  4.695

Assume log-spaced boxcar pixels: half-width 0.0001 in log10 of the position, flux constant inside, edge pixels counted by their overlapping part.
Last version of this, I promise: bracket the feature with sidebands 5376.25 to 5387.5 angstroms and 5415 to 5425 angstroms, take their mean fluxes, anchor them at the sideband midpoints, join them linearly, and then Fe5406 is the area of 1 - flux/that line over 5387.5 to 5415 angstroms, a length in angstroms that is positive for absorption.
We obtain 1.1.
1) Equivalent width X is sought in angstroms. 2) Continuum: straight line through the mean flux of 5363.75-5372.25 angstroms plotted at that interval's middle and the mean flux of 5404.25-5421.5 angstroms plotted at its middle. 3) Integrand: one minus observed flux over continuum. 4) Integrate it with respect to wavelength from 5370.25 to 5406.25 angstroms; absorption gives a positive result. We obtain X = -1.2 angstroms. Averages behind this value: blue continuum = 4.67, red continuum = 4.57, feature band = 4.78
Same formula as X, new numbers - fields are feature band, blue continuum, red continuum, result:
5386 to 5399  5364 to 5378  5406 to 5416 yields -0.3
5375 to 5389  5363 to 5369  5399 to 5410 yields -1.1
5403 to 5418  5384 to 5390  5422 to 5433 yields 1.2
